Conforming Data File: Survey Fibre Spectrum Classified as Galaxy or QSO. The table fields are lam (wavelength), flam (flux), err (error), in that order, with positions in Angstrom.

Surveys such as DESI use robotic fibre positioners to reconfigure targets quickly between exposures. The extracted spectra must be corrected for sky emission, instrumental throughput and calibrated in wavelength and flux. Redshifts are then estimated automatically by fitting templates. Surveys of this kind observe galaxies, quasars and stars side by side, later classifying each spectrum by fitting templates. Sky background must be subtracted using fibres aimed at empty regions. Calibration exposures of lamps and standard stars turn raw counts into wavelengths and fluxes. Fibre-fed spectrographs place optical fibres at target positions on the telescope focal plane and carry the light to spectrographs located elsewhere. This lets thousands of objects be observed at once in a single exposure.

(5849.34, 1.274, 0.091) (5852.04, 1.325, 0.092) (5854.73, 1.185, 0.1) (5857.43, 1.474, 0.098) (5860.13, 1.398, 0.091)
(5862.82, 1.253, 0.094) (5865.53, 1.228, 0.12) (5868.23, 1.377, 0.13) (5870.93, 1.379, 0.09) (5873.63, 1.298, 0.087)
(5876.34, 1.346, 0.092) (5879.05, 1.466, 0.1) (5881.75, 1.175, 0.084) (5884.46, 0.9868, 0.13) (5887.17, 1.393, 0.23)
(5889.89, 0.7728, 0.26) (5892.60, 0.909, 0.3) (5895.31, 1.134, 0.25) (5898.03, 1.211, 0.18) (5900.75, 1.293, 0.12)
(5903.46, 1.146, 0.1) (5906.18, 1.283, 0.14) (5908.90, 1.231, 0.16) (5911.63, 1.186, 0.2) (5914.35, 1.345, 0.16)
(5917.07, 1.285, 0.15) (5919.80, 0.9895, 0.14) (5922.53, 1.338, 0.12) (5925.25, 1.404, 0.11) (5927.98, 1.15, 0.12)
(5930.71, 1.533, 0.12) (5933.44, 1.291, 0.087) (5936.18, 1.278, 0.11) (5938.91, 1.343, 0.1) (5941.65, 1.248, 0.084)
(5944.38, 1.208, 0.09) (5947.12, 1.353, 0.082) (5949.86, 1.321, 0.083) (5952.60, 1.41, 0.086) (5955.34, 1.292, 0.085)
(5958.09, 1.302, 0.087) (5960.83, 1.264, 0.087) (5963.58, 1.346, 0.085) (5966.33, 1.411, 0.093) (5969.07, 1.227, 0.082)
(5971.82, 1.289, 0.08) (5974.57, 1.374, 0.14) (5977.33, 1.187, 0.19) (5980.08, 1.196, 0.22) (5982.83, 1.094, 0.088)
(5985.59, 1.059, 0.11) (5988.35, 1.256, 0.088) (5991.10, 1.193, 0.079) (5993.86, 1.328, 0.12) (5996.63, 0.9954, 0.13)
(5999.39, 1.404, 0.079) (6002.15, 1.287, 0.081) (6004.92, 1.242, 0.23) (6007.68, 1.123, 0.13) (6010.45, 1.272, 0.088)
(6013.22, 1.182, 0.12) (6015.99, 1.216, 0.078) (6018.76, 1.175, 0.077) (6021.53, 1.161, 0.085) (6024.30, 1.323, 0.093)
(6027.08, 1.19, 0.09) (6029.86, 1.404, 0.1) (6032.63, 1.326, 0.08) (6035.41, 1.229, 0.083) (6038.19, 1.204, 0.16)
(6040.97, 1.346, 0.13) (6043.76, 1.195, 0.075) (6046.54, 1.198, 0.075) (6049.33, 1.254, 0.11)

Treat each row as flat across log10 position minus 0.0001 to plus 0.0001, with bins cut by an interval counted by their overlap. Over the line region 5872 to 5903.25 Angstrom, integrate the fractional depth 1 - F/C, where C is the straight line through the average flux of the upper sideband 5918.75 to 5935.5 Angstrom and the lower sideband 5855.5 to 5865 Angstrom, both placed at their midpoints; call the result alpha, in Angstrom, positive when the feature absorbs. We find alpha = 3.41 Angstrom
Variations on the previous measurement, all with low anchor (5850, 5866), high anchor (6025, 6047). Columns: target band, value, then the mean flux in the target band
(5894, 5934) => 1.4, 1.25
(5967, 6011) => 1.9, 1.22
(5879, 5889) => 0.8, 1.21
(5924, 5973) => -1.0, 1.31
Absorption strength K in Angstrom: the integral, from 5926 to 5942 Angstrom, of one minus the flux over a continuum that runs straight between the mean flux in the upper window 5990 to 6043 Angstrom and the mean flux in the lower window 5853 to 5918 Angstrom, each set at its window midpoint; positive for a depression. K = -0.95 Angstrom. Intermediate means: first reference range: 1.24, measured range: 1.31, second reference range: 1.24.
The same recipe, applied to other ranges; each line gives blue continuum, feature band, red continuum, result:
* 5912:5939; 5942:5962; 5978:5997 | -1.1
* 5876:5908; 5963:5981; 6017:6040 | -1.0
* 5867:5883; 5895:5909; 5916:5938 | 1.0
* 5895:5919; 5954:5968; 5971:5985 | -1.2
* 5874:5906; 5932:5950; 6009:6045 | -1.3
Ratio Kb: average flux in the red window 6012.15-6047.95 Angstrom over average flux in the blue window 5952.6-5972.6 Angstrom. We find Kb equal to 0.9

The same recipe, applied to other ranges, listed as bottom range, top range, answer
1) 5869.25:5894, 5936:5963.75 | 1.09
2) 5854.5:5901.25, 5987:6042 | 1.00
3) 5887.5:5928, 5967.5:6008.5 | 1.03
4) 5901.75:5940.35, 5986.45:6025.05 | 0.96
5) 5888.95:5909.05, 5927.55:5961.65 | 1.17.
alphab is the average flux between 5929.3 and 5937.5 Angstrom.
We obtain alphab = 1.37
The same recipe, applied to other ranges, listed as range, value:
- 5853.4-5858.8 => 1.33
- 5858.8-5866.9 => 1.29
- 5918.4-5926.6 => 1.24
